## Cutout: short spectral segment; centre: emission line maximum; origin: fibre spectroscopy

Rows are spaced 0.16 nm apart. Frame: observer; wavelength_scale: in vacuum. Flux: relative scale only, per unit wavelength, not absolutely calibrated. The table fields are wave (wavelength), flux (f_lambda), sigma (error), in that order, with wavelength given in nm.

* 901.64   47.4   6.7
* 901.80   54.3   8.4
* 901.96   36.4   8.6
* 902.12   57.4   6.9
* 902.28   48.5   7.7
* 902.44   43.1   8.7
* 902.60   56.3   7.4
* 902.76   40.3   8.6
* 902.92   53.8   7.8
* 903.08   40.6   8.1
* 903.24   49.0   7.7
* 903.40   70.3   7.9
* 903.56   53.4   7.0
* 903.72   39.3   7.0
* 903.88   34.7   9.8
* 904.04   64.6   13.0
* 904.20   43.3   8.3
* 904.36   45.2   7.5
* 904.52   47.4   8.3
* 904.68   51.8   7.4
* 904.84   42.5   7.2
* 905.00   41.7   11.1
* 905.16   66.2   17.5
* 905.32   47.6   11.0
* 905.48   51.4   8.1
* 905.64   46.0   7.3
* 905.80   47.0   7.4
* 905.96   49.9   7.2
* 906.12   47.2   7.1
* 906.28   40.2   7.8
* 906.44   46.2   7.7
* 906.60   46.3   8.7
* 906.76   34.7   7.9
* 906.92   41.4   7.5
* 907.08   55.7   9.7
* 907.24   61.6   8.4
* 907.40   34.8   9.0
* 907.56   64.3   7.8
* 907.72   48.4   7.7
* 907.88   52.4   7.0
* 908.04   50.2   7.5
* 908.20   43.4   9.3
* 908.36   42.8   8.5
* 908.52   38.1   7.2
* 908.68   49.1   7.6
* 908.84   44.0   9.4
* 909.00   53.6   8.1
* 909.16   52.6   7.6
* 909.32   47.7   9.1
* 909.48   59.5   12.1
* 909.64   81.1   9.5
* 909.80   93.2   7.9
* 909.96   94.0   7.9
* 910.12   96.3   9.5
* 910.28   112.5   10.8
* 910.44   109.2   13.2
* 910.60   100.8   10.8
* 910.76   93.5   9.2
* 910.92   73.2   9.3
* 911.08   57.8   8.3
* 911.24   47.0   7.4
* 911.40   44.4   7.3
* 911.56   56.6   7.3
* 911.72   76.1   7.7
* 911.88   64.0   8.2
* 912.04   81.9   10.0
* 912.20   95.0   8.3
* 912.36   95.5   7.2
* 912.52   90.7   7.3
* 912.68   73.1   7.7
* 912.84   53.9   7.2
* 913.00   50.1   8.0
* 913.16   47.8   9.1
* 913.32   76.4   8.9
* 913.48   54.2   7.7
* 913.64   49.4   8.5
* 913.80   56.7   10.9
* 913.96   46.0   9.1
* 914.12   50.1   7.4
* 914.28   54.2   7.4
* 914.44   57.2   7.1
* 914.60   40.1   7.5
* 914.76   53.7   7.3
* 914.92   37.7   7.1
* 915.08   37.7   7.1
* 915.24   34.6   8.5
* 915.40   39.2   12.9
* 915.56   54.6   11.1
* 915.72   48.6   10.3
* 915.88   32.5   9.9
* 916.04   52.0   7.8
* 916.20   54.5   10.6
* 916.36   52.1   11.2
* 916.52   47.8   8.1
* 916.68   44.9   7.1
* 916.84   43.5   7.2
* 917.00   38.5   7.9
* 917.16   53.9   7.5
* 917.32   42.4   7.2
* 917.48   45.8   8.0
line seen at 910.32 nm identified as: [S II]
